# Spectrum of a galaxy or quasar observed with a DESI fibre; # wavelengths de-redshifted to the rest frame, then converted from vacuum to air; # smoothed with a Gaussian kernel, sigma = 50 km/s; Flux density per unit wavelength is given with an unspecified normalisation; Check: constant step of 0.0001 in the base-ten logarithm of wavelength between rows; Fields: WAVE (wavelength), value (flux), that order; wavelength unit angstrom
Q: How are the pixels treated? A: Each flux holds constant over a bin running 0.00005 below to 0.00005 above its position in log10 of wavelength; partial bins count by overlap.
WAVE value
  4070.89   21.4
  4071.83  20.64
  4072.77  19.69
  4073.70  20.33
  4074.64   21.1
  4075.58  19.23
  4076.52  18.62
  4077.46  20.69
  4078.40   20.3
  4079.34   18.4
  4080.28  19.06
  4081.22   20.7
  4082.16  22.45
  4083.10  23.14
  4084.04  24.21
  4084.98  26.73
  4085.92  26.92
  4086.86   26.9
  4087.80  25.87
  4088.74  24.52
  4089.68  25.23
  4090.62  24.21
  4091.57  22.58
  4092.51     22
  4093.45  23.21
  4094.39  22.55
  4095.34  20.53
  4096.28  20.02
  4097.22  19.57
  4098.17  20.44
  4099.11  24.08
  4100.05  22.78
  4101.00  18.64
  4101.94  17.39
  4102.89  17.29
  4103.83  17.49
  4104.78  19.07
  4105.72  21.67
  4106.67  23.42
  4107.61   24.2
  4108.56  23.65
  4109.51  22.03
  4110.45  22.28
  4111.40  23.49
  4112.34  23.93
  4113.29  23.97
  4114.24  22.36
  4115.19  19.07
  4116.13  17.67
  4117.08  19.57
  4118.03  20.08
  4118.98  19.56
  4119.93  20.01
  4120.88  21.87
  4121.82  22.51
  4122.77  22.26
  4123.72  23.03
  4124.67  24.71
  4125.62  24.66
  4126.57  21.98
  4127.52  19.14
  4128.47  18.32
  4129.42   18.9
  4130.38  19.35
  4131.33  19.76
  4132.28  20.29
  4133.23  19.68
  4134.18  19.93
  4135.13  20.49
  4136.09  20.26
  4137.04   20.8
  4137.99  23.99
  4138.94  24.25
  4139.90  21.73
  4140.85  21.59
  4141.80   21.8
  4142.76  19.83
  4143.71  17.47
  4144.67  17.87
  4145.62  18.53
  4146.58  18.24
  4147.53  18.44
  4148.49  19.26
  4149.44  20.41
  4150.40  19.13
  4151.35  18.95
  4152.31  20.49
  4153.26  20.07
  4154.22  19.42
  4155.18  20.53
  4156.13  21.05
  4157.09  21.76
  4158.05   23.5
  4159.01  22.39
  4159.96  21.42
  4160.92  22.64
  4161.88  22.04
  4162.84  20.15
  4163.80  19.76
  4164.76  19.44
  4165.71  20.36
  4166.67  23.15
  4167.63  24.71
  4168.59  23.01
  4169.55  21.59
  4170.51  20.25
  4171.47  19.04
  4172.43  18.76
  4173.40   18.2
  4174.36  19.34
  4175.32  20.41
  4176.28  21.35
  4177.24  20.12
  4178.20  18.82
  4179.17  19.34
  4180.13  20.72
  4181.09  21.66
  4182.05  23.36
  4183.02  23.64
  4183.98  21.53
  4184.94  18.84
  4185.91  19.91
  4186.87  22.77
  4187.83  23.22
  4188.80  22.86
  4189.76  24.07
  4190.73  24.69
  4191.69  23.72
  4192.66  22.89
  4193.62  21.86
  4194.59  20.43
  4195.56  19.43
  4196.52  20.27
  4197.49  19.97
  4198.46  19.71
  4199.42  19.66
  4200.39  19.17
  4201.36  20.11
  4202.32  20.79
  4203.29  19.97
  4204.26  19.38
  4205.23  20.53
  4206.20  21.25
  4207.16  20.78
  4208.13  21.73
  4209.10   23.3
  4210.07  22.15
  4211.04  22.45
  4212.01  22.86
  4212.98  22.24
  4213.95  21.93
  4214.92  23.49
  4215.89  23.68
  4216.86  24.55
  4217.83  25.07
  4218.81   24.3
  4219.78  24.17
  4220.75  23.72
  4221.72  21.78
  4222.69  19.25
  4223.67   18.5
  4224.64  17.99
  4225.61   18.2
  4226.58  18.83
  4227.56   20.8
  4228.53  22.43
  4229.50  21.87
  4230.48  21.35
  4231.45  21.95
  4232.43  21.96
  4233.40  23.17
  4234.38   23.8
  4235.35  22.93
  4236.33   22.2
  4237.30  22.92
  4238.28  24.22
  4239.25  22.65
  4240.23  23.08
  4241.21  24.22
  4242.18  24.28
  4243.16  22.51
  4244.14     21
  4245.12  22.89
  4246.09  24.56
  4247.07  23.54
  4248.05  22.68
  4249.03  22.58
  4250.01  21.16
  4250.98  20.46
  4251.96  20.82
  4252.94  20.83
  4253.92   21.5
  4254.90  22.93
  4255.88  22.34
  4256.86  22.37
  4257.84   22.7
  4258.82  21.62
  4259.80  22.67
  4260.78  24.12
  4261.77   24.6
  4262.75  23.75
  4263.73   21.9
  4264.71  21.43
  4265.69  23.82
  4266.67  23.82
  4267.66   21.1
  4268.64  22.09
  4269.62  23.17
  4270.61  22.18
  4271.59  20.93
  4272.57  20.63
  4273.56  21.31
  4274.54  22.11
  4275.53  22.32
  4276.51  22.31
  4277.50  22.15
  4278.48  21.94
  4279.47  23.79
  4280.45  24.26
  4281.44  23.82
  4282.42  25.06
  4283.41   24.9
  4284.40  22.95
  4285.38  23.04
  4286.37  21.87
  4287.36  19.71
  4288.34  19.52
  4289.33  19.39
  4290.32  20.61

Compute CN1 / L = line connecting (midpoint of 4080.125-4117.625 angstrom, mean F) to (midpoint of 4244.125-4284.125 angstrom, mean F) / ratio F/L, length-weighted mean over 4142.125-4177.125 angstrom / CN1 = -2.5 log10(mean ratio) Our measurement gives 0.10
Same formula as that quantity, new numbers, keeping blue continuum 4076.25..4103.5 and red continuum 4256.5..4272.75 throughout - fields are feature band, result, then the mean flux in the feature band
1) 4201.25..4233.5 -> 0.04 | 21.7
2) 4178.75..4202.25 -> 0.05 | 21.4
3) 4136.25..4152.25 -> 0.10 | 20.2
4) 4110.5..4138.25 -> 0.05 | 21.1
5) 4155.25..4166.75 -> 0.04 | 21.4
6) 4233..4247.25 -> -0.03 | 23.2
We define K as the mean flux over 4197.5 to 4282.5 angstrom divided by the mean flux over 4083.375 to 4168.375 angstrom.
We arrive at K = 1.0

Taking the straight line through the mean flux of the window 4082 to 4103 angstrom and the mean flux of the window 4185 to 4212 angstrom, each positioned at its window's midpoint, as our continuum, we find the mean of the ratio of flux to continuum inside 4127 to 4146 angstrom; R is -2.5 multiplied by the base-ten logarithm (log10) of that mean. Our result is 0.10 mag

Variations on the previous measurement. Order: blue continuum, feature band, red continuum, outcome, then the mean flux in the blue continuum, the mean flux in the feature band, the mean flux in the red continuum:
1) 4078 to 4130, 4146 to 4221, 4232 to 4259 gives 0.049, 21.8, 21.3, 22.6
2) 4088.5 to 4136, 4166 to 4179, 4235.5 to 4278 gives 0.059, 21.3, 20.6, 22.5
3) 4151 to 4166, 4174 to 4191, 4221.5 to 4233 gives -0.038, 20.9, 21.5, 20.4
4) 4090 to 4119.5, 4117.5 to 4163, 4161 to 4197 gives 0.028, 21.3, 20.7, 21.3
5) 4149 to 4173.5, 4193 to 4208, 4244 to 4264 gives 0.066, 20.9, 20.3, 22.5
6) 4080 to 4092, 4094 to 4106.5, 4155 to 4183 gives 0.170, 24.1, 20.2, 21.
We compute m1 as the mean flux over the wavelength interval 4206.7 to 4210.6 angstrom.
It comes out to 22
